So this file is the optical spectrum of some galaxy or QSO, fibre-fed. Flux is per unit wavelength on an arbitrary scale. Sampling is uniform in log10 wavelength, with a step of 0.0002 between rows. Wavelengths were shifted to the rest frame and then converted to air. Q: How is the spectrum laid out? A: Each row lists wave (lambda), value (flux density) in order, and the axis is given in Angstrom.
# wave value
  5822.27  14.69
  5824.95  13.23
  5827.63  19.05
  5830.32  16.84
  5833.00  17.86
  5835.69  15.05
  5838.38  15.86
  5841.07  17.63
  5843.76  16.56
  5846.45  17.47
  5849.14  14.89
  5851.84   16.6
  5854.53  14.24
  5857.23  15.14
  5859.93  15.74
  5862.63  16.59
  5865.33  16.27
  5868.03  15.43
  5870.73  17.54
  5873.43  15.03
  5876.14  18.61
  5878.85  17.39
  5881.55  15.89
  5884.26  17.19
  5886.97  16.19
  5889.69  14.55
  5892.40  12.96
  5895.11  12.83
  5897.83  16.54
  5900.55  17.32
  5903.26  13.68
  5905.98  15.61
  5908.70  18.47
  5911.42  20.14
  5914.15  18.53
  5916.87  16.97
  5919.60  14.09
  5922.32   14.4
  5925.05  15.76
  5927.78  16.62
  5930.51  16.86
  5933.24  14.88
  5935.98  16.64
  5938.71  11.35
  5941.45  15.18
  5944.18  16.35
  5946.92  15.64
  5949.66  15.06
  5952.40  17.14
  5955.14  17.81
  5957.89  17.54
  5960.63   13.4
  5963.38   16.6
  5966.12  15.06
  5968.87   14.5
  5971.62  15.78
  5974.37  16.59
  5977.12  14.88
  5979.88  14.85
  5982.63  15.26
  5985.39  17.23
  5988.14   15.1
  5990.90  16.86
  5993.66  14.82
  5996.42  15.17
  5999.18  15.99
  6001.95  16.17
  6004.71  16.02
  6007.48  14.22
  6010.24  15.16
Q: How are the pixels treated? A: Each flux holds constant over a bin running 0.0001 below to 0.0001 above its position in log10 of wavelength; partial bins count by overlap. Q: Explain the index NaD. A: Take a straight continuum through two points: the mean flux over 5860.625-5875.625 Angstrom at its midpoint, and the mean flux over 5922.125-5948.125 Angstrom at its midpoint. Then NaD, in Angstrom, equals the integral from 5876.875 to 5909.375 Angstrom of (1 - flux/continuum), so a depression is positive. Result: 0.5 Angstrom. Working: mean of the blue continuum 16.3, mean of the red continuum 15.4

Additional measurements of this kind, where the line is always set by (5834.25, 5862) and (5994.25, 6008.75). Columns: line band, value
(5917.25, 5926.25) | 0.4 Angstrom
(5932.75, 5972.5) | 0.2 Angstrom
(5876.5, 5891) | -0.5 Angstrom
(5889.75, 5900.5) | 0.8 Angstrom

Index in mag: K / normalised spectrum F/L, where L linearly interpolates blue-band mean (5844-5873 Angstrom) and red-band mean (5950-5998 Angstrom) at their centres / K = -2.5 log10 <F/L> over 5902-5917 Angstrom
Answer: -0.09 mag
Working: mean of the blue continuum 16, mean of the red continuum 15.8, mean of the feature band 17.3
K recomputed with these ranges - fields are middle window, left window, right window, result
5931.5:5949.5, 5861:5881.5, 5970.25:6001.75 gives 0.07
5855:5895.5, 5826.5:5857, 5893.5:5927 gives 0.03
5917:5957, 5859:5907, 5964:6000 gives 0.01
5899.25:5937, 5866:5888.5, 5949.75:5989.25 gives -0.01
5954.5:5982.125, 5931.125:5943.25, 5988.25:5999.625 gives -0.03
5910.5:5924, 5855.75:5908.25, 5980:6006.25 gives -0.06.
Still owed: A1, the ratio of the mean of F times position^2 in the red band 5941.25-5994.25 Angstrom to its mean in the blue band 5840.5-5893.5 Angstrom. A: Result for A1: 1.02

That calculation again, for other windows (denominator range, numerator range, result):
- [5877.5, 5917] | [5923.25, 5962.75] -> 0.98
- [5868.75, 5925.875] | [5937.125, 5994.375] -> 0.99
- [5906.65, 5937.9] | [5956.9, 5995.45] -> 0.96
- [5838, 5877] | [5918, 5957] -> 0.99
